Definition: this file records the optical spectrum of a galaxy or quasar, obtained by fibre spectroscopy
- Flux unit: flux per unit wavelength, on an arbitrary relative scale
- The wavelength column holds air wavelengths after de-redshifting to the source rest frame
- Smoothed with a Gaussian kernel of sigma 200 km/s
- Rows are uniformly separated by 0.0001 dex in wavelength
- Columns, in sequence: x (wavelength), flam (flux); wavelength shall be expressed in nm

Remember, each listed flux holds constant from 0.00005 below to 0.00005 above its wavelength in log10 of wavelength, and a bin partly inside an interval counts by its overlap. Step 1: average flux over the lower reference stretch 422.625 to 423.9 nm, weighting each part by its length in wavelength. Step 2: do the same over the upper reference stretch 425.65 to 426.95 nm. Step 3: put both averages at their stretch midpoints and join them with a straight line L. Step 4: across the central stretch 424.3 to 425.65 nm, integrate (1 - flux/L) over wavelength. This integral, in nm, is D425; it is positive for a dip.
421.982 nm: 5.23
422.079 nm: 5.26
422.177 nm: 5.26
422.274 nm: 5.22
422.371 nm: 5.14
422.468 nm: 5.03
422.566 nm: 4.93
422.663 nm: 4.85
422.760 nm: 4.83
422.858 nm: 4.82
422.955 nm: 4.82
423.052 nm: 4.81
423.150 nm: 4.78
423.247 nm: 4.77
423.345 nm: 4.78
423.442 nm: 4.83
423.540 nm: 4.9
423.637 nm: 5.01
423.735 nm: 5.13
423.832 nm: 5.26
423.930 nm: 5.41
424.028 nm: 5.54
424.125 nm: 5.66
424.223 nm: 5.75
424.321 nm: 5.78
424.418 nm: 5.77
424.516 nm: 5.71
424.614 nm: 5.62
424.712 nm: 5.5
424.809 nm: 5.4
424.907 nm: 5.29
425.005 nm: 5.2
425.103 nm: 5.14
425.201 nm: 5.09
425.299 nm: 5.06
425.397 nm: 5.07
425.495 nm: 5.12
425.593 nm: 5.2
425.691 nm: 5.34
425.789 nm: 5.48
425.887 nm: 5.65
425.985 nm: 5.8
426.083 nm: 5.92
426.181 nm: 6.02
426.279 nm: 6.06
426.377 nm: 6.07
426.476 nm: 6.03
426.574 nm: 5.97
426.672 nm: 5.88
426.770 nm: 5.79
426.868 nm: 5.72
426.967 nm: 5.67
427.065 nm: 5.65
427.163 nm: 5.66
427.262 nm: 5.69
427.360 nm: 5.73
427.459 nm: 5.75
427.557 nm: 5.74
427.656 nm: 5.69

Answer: 0.02 nm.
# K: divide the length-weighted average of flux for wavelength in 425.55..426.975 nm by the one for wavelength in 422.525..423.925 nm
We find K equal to 1.2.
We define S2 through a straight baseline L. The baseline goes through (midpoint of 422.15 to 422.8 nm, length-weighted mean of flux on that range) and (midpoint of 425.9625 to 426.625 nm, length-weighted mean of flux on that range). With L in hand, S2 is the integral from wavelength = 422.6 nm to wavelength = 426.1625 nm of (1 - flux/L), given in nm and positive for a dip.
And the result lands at 0.16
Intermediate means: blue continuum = 5.04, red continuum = 5.99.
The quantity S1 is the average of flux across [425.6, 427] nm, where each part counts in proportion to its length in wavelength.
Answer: 5.8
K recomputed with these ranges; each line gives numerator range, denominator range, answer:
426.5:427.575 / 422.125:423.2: 1.16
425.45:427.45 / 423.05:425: 1.08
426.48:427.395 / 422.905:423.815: 1.18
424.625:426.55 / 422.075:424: 1.10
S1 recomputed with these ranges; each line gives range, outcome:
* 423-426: 5.28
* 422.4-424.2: 5.02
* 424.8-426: 5.28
